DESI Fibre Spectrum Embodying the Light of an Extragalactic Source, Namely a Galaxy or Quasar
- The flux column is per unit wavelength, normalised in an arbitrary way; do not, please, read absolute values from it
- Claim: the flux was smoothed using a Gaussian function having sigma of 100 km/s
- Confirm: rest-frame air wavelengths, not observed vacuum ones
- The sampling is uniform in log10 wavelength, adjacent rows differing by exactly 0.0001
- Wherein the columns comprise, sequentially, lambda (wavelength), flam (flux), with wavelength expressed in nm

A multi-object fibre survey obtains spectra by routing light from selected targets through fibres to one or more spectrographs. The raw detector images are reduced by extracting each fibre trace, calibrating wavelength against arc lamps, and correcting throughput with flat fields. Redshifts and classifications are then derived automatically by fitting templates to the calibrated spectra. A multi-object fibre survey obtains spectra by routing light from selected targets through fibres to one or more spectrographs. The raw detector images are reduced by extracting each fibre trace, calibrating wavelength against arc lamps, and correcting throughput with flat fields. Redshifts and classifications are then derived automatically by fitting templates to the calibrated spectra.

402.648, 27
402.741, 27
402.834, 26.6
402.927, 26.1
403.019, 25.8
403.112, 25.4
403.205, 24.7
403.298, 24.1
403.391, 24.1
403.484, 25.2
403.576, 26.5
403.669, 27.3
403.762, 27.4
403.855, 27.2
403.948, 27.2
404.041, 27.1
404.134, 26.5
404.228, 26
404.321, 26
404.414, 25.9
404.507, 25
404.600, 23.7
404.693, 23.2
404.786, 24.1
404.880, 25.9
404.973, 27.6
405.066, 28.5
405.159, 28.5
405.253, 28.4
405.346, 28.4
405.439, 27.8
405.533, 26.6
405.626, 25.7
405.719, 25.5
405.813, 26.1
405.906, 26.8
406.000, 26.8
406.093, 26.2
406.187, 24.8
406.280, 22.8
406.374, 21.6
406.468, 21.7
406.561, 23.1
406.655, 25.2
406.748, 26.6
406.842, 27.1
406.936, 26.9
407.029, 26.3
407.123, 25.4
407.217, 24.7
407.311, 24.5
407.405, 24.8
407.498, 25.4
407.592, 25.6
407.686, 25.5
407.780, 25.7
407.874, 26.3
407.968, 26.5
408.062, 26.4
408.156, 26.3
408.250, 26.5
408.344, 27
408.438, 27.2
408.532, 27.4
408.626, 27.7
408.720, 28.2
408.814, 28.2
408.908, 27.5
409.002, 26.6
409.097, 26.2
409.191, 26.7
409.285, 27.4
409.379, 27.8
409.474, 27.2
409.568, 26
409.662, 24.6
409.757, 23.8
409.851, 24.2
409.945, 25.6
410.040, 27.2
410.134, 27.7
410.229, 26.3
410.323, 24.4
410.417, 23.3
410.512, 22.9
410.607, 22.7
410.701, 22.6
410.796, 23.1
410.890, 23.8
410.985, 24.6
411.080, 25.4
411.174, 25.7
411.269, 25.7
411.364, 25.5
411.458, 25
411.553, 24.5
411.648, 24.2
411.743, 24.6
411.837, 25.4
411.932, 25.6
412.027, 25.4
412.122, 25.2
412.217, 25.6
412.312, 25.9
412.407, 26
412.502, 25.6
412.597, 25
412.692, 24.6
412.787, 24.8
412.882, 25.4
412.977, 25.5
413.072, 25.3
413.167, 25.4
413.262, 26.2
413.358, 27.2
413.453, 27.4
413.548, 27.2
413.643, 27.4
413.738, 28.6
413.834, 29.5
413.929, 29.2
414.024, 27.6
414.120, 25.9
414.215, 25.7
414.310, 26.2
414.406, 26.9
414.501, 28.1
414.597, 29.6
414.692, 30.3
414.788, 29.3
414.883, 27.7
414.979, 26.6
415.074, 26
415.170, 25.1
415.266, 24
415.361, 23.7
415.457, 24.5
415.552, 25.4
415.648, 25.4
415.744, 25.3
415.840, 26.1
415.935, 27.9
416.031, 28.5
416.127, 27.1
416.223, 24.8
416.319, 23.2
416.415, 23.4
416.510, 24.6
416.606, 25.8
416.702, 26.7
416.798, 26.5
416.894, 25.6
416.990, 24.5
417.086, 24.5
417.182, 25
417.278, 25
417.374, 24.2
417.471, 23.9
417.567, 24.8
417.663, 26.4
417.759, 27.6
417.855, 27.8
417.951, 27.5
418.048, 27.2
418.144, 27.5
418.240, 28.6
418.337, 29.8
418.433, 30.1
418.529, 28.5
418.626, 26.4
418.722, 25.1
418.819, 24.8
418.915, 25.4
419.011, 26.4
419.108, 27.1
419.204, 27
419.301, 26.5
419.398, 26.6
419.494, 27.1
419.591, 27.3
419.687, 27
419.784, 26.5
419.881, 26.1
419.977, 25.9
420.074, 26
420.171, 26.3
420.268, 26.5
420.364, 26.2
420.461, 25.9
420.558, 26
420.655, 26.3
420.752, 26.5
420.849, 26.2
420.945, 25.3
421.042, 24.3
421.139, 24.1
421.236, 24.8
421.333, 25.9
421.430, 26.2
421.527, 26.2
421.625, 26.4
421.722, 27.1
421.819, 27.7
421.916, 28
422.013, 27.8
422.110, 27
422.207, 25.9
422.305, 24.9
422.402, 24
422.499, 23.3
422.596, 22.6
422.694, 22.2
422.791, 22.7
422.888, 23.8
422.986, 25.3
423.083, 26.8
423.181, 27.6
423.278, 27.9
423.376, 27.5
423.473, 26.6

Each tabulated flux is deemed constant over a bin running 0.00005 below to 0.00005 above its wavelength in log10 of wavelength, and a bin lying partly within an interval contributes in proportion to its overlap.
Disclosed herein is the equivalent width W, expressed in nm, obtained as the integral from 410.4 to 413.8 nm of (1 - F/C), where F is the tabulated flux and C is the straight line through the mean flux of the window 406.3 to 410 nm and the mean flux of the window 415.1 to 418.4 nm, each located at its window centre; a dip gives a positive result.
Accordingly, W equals 0.080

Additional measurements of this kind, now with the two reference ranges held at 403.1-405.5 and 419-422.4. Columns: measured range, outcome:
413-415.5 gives -0.065 nm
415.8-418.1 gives 0.043 nm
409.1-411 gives 0.081 nm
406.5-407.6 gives 0.035 nm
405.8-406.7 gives 0.061 nm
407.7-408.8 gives -0.025 nm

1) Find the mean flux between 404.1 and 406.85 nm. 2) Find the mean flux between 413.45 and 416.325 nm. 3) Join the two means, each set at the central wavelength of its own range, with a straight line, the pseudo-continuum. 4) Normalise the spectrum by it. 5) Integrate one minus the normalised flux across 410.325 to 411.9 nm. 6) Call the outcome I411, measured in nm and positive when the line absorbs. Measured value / 0.122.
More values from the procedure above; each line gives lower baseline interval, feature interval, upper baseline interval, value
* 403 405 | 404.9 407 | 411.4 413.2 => -0.04 nm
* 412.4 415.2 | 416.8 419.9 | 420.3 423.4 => -0.04 nm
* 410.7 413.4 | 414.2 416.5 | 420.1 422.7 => -0.08 nm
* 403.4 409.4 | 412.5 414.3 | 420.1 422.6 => -0.03 nm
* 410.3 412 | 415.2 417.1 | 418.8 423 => -0.02 nm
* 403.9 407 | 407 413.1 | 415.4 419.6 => 0.09 nm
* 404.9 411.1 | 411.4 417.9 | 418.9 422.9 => -0.04 nm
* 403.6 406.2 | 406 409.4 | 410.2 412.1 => -0.05 nm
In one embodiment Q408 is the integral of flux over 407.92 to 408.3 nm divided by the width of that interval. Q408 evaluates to 26.4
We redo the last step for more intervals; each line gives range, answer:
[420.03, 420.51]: 26.2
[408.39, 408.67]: 27.4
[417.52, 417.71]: 25.6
